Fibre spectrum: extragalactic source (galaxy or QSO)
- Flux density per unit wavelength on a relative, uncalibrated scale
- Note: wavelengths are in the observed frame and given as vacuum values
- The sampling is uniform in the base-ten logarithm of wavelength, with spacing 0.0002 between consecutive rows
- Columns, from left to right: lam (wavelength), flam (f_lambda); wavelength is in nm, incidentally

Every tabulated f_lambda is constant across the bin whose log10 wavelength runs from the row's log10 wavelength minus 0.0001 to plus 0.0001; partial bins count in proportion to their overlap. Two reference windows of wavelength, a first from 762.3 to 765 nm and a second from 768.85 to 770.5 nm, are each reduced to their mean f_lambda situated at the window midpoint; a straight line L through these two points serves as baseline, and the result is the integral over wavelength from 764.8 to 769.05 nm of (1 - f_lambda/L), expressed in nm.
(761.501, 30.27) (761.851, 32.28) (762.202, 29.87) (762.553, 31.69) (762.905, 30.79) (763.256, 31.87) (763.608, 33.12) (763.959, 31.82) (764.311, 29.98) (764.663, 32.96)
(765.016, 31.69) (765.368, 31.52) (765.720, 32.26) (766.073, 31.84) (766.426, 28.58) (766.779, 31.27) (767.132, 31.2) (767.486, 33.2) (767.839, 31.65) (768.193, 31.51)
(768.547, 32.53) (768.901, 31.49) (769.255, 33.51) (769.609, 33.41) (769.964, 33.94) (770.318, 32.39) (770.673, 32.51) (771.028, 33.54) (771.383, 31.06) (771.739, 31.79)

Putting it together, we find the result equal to 0.11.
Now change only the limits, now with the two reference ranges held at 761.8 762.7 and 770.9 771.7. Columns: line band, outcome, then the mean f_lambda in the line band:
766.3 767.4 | 0.03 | 30.7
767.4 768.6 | -0.01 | 32.1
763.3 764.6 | -0.02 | 31.8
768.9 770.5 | -0.06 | 33.1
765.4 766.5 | 0.01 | 31.2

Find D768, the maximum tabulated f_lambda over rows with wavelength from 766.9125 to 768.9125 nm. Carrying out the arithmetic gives 33.2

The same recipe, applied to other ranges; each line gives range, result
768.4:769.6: 33.51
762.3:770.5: 33.94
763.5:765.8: 33.12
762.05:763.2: 31.69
